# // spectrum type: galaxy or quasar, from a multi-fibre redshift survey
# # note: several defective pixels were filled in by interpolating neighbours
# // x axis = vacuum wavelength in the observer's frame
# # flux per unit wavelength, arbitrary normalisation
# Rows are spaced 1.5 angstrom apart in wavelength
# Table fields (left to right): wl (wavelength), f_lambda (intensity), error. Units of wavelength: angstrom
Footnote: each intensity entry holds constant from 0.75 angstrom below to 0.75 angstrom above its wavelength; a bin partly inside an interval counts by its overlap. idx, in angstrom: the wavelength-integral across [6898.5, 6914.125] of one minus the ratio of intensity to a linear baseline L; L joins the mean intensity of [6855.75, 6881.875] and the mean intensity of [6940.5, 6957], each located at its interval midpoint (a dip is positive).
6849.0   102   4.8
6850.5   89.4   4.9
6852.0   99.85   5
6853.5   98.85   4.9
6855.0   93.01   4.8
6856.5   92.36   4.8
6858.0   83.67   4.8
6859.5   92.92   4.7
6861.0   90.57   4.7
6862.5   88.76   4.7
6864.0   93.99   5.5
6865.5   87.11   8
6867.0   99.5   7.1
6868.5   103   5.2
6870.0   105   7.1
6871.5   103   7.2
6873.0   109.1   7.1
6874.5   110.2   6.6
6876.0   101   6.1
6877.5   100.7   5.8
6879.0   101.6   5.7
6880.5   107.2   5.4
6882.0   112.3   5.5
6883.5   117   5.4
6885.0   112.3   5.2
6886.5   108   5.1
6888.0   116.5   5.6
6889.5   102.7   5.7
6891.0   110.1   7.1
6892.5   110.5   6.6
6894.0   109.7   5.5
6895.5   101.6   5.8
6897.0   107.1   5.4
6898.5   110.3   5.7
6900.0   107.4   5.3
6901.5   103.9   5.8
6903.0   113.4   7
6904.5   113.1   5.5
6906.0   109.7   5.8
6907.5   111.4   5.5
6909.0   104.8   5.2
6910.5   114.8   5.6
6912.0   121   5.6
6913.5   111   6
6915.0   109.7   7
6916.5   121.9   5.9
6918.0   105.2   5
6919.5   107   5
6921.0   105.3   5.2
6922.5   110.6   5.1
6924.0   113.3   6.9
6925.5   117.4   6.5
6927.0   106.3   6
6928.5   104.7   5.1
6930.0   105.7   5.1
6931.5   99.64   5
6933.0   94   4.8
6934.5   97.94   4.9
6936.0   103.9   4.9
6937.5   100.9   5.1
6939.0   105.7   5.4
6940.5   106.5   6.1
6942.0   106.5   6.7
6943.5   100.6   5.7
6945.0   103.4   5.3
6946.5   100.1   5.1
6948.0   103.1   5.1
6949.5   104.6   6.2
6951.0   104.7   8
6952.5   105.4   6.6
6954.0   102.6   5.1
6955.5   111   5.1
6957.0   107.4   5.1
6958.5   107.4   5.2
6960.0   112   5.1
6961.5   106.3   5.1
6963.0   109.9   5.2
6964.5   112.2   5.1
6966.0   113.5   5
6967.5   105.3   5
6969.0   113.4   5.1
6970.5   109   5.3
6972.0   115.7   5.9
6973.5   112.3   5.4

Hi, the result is -1.5 angstrom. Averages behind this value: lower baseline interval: 98.6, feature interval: 111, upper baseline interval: 104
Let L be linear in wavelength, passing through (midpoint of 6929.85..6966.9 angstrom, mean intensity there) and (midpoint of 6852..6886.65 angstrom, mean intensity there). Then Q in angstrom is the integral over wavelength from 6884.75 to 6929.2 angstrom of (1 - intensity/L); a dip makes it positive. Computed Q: -3.2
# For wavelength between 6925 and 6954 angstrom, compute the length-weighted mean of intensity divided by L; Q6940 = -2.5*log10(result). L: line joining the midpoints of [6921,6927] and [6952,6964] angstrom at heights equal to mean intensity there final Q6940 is 0.07 mag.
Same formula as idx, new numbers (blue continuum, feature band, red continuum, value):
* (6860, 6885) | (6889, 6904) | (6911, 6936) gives -0.42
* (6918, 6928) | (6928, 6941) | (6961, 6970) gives 0.91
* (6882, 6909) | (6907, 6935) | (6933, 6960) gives -0.44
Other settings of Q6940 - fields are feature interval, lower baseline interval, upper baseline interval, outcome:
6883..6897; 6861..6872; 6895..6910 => -0.05 mag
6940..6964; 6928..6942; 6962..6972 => 0.01 mag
